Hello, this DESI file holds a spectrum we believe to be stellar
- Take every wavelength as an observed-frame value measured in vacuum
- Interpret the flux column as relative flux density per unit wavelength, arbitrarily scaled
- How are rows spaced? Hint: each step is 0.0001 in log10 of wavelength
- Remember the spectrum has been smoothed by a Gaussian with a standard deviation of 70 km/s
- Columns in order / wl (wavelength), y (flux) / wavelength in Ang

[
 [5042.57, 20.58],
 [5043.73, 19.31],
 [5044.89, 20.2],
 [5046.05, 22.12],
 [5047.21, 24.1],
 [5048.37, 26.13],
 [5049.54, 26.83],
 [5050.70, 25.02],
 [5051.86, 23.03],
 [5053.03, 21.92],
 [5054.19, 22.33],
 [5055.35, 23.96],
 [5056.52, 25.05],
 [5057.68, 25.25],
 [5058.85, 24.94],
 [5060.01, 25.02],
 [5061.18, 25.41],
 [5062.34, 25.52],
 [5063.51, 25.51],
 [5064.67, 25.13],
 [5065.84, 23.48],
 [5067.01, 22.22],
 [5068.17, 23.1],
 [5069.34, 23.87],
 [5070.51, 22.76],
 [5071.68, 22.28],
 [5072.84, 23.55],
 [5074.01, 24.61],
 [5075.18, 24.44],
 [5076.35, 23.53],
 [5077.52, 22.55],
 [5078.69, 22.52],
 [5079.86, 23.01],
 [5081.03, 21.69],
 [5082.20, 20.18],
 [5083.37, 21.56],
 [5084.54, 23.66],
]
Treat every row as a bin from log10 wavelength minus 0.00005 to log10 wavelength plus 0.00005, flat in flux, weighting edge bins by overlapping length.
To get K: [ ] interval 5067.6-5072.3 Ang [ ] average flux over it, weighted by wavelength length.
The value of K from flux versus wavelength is 23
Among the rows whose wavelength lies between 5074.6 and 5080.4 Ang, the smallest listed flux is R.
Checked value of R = 22.52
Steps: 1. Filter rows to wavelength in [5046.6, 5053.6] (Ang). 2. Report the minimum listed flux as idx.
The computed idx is 21.92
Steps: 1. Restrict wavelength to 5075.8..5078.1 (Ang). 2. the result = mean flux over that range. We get 23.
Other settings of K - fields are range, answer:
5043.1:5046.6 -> 20.6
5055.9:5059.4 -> 25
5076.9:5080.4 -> 22.7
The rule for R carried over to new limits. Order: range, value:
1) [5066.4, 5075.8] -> 22.22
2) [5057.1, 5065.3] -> 24.94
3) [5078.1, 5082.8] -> 20.18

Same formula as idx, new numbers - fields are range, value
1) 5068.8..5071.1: 22.76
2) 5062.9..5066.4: 23.48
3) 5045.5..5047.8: 22.12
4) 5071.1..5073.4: 22.28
